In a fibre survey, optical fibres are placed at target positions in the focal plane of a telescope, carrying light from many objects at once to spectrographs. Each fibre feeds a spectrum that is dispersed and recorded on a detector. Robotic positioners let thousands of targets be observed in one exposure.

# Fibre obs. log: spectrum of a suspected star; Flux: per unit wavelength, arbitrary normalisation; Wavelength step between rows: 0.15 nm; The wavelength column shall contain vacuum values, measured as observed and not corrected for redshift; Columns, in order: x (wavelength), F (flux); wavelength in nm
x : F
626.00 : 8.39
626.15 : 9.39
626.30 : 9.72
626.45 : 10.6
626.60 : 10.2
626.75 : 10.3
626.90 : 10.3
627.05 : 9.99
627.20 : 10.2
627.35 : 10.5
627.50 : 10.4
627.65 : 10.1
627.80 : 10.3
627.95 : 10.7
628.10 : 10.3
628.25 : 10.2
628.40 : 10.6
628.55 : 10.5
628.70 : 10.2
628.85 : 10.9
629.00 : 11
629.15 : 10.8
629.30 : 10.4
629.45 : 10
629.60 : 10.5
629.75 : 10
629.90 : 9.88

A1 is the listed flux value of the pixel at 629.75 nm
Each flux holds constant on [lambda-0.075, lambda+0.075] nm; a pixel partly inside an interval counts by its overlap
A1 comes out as 10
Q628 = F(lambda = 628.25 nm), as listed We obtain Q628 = 10.2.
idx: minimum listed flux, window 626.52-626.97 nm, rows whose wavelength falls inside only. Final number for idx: 10.2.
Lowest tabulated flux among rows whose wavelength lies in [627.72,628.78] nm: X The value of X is 10.2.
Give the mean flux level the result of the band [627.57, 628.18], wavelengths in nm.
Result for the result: 10.3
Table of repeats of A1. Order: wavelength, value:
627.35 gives 10.5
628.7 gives 10.2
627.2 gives 10.2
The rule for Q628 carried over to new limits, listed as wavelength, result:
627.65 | 10.1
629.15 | 10.8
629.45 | 10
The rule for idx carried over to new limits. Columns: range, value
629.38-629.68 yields 10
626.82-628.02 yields 9.99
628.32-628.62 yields 10.5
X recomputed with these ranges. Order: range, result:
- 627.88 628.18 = 10.3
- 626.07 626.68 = 9.39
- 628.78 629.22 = 10.8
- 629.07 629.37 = 10.4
